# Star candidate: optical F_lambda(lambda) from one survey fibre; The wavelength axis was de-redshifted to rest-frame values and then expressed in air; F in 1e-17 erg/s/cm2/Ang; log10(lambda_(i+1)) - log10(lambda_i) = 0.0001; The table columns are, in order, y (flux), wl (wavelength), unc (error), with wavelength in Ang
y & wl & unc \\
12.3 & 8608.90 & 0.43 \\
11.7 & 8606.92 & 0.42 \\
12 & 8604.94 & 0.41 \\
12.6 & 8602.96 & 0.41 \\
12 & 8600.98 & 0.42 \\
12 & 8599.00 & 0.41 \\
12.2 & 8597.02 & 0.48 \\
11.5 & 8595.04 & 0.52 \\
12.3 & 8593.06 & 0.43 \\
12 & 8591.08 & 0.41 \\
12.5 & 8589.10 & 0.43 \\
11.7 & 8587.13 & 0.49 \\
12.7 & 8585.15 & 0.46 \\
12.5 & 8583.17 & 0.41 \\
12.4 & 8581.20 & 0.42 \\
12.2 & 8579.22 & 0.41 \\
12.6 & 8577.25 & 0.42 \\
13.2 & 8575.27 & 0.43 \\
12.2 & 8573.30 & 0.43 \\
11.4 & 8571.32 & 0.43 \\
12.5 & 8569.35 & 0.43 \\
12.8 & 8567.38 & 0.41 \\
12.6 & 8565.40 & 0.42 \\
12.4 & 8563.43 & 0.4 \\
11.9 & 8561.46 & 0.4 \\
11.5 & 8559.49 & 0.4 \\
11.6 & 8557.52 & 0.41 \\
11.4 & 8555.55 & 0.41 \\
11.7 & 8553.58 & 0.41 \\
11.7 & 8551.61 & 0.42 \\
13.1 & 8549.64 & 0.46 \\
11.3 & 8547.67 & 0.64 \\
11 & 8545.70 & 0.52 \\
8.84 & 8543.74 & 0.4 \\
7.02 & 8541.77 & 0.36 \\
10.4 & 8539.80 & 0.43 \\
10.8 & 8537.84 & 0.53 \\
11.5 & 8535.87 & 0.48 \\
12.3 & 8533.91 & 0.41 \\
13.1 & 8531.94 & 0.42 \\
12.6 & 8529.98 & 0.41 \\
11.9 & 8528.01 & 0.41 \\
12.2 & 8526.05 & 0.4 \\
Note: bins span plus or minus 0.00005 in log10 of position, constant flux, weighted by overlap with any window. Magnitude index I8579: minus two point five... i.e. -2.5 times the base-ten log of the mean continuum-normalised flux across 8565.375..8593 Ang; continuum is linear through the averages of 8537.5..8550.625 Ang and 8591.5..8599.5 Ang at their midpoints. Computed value -0.08 mag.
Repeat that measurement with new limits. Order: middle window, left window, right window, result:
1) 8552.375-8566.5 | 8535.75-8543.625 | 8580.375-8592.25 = -0.11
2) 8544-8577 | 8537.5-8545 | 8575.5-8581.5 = -0.10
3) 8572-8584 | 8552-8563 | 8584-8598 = -0.05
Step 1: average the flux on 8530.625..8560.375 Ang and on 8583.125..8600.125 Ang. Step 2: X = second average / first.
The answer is 1.1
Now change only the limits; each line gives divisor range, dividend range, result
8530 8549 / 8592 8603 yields 1.11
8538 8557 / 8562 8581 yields 1.16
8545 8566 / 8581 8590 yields 1.04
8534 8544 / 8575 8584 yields 1.25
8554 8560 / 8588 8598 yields 1.05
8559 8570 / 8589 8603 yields 0.98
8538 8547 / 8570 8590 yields 1.30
